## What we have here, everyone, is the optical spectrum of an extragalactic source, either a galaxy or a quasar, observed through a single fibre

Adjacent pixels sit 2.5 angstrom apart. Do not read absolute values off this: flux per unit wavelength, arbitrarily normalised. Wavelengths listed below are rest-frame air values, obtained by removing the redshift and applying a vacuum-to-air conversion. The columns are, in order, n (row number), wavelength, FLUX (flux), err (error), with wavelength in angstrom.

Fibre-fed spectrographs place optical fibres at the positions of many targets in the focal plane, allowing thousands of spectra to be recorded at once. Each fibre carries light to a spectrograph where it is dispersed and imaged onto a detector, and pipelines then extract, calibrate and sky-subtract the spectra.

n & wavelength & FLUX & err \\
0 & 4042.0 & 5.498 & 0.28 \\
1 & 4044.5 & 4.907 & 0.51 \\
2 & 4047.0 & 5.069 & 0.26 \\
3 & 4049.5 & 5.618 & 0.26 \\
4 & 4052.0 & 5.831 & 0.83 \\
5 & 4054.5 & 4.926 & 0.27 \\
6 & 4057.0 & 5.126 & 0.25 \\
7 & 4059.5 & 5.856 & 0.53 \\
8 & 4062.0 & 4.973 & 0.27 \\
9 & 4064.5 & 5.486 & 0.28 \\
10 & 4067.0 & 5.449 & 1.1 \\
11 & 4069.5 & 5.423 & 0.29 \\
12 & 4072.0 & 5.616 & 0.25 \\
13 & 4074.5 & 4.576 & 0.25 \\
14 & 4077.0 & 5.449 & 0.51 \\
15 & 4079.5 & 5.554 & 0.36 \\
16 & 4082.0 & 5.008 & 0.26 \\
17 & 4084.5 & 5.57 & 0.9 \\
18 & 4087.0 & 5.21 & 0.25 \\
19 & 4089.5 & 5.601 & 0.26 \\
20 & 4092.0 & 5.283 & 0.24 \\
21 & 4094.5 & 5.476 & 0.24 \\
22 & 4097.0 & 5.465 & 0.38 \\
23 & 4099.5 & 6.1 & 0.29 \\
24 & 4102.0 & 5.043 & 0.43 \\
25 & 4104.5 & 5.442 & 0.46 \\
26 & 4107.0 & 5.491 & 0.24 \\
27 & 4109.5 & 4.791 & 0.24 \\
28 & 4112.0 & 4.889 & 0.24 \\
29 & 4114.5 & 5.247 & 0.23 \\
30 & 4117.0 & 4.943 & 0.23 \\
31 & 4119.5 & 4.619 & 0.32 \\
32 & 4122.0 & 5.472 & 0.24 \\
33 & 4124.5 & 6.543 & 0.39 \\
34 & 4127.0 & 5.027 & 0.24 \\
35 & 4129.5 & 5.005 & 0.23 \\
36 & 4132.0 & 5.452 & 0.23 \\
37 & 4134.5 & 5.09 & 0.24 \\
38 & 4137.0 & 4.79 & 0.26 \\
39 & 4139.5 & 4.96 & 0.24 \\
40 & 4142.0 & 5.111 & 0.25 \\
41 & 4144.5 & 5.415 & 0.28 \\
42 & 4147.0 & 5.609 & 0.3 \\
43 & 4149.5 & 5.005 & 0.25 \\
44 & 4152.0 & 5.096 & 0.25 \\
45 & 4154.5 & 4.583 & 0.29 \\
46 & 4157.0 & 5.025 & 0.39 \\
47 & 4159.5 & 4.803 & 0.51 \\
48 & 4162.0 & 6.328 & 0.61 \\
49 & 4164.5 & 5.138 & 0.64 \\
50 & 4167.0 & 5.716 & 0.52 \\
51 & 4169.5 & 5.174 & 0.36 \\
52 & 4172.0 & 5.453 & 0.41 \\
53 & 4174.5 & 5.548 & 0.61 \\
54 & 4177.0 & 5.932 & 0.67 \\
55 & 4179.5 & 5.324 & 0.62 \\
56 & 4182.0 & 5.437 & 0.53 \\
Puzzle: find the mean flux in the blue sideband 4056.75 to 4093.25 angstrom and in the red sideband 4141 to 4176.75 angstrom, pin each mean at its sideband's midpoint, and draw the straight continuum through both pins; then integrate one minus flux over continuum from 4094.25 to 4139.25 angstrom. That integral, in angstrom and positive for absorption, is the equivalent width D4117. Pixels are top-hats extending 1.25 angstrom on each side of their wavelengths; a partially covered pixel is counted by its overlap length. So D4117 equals 0.6 angstrom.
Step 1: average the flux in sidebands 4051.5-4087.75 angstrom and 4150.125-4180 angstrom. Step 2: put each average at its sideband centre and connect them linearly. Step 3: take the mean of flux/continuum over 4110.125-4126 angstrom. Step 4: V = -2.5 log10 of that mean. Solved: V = 0.01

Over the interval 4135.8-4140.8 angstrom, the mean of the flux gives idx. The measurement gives 4.88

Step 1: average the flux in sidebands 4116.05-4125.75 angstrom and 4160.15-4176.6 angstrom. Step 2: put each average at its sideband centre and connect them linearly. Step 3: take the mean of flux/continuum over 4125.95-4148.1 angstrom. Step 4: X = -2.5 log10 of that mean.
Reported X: 0.06 mag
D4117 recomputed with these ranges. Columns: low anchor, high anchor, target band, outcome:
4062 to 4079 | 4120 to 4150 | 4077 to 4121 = 0.1 angstrom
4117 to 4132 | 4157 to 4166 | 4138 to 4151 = 0.3 angstrom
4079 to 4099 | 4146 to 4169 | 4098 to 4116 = 0.3 angstrom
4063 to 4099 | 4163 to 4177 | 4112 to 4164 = 2.3 angstrom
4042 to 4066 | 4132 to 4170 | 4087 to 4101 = -0.7 angstrom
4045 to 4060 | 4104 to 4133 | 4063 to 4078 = 0.0 angstrom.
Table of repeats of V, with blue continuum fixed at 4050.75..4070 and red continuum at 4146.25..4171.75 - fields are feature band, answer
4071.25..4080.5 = 0.02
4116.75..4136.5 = 0.01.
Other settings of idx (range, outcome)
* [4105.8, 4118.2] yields 5.07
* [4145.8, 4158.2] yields 5.06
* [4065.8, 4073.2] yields 5.5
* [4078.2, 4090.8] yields 5.39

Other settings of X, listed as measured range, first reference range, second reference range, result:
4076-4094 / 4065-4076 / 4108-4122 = -0.04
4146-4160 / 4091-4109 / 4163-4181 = 0.09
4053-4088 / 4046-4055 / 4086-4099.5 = 0.03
